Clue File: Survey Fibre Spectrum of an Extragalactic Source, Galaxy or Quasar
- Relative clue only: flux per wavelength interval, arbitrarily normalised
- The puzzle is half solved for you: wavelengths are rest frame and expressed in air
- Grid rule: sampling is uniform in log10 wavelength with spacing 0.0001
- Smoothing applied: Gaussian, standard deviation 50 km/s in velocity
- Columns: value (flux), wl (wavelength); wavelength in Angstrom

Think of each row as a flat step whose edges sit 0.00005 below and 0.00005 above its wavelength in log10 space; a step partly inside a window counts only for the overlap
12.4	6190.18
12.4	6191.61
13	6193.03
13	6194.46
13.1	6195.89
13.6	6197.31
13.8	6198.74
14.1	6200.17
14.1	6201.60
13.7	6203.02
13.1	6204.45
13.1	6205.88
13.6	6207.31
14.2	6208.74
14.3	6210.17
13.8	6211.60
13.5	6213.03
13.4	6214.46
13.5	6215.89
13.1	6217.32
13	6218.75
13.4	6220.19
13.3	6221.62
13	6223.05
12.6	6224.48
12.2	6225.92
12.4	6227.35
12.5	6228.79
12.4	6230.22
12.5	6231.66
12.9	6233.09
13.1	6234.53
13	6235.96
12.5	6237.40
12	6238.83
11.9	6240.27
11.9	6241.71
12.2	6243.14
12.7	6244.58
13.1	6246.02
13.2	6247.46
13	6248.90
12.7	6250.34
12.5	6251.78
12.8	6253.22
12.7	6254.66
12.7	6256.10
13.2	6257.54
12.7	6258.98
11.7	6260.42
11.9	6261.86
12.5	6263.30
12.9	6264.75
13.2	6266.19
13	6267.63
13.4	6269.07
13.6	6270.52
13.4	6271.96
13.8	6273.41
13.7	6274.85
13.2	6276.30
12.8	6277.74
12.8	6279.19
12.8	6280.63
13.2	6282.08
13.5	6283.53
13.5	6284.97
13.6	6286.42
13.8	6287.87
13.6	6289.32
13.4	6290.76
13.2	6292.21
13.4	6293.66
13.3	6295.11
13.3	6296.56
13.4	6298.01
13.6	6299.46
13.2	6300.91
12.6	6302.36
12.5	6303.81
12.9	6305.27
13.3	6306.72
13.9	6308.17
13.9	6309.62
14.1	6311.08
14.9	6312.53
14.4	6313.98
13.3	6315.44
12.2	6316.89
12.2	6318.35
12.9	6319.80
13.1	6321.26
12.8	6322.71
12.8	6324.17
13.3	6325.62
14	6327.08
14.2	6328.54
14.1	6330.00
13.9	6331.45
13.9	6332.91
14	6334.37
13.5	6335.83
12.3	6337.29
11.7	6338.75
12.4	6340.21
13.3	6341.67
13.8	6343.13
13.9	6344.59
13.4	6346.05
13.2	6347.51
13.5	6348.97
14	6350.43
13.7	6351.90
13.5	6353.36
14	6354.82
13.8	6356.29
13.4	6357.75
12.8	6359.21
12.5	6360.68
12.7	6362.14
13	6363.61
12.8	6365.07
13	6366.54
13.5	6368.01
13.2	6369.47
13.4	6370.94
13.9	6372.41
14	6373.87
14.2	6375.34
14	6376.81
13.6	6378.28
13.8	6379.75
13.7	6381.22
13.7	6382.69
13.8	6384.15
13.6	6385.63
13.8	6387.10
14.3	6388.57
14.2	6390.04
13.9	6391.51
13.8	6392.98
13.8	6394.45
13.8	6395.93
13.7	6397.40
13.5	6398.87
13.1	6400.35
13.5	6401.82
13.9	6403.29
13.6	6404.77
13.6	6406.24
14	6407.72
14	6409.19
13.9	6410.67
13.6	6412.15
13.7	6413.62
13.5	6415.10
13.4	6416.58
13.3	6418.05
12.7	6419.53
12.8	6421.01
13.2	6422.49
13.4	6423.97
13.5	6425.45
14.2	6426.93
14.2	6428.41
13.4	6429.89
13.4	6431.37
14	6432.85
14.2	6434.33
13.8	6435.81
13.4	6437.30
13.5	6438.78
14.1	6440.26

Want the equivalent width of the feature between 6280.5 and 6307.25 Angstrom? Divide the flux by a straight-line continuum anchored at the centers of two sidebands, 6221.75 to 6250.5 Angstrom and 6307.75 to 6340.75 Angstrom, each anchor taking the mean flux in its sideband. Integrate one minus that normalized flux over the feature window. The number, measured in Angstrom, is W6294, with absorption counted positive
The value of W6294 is -0.3 Angstrom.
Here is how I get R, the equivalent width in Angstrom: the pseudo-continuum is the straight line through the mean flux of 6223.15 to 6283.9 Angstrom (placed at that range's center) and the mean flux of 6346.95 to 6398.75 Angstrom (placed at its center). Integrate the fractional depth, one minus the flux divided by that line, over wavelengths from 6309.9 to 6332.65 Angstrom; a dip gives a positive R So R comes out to -0.4 Angstrom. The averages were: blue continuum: 12.8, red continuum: 13.6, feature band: 13.5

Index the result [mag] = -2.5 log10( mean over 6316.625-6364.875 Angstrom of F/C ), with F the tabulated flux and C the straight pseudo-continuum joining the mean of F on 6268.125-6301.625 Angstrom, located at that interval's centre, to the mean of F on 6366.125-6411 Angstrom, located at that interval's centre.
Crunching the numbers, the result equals 0.02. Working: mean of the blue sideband 13.4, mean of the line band 13.3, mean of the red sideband 13.7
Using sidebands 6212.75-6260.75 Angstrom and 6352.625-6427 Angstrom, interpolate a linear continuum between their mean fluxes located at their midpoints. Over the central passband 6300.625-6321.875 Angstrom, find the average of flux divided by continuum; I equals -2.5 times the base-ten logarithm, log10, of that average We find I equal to -0.01 mag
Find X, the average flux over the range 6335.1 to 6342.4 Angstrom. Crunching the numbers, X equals 12.6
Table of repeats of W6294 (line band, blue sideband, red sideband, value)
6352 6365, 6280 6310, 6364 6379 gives 0.3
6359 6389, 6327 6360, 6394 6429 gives 0.1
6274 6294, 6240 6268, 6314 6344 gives -0.7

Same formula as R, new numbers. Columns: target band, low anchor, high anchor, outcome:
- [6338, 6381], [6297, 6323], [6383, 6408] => 0.6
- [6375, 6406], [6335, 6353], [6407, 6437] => -0.7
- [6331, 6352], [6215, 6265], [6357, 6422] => -0.1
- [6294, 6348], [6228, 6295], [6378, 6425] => -0.5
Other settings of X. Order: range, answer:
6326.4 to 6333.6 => 14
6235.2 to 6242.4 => 12.3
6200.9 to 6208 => 13.5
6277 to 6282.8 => 12.9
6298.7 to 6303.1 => 13.1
